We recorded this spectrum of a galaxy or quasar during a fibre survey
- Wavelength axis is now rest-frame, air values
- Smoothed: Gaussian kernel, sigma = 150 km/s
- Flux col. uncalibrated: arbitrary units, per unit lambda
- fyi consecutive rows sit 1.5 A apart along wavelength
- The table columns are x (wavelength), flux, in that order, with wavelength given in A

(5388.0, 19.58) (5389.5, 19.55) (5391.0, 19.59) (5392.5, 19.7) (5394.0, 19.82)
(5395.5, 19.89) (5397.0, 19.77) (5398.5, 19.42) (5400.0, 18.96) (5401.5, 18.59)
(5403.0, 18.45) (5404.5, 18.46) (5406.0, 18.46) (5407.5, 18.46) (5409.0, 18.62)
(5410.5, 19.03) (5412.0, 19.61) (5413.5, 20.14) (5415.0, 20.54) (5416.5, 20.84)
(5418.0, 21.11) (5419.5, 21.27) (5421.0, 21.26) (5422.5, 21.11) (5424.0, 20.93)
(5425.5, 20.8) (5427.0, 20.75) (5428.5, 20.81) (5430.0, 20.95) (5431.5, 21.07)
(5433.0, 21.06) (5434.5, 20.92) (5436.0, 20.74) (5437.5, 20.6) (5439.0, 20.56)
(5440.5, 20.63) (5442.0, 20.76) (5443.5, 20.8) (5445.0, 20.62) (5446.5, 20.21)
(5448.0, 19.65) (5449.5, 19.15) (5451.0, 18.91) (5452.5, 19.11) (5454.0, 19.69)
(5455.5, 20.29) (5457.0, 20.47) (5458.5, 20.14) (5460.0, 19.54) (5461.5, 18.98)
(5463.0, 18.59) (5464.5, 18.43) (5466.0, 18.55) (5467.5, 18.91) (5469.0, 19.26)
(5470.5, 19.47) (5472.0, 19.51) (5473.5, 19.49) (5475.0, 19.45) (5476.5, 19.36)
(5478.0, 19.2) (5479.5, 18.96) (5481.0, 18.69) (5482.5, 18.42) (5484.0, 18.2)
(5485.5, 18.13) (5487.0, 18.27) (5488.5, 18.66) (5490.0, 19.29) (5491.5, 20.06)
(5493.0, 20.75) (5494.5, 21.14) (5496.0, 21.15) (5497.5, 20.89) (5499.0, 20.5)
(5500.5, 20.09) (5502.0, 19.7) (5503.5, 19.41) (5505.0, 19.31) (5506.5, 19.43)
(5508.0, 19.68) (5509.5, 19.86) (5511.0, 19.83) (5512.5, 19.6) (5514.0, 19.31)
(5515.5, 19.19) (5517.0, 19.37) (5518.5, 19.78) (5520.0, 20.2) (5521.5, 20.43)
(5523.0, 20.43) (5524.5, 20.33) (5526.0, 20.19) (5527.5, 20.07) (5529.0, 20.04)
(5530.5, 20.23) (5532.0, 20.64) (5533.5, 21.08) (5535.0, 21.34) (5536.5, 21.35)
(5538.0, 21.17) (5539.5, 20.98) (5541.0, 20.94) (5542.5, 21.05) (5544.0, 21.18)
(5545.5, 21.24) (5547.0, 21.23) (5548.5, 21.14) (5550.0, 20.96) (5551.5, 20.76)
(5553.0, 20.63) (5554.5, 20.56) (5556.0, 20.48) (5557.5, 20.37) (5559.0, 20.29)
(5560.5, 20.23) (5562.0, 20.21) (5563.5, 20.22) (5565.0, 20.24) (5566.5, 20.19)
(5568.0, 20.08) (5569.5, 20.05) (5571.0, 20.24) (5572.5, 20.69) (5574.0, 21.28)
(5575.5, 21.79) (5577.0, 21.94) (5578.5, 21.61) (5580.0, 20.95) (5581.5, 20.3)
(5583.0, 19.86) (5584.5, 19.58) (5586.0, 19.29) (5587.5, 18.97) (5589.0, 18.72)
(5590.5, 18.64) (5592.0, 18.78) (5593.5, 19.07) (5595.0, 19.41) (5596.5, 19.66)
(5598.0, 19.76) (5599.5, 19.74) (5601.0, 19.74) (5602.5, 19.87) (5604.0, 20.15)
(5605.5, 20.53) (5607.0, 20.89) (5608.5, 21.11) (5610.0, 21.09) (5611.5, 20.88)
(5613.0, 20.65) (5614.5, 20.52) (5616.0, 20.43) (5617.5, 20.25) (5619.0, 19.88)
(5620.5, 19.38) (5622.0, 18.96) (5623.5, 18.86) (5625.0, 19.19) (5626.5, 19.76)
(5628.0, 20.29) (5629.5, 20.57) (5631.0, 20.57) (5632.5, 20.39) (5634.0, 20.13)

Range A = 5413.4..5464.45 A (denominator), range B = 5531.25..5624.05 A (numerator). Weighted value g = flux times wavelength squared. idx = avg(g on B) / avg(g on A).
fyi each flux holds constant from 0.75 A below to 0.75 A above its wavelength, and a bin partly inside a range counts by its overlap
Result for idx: 1.05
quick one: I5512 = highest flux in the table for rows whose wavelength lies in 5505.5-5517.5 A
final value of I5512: 19.86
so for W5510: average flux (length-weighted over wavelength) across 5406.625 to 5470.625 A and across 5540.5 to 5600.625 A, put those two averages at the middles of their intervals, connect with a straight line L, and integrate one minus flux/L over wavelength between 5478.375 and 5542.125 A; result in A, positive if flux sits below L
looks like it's 0.8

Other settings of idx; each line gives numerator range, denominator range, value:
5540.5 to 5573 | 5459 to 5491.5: 1.12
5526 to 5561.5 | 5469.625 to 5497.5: 1.09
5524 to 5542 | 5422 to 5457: 1.05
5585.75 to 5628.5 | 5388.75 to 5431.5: 1.07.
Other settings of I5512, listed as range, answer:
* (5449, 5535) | 21.34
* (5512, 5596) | 21.94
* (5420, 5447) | 21.26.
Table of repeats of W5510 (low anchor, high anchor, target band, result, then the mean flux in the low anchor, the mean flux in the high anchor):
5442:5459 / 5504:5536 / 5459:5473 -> 0.64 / 19.9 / 20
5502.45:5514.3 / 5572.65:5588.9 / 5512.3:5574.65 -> -1.46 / 19.6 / 20.5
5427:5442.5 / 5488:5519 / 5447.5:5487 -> 2.35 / 20.8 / 19.9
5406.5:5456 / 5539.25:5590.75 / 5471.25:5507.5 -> 1.59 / 20.3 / 20.5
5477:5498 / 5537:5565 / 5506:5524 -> 0.19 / 19.4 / 20.7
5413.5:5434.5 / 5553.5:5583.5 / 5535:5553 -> -0.38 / 20.9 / 20.6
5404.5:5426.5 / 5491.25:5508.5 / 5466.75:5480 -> 0.57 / 20.1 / 20.2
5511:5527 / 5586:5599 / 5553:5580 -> -1.70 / 19.9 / 19.1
